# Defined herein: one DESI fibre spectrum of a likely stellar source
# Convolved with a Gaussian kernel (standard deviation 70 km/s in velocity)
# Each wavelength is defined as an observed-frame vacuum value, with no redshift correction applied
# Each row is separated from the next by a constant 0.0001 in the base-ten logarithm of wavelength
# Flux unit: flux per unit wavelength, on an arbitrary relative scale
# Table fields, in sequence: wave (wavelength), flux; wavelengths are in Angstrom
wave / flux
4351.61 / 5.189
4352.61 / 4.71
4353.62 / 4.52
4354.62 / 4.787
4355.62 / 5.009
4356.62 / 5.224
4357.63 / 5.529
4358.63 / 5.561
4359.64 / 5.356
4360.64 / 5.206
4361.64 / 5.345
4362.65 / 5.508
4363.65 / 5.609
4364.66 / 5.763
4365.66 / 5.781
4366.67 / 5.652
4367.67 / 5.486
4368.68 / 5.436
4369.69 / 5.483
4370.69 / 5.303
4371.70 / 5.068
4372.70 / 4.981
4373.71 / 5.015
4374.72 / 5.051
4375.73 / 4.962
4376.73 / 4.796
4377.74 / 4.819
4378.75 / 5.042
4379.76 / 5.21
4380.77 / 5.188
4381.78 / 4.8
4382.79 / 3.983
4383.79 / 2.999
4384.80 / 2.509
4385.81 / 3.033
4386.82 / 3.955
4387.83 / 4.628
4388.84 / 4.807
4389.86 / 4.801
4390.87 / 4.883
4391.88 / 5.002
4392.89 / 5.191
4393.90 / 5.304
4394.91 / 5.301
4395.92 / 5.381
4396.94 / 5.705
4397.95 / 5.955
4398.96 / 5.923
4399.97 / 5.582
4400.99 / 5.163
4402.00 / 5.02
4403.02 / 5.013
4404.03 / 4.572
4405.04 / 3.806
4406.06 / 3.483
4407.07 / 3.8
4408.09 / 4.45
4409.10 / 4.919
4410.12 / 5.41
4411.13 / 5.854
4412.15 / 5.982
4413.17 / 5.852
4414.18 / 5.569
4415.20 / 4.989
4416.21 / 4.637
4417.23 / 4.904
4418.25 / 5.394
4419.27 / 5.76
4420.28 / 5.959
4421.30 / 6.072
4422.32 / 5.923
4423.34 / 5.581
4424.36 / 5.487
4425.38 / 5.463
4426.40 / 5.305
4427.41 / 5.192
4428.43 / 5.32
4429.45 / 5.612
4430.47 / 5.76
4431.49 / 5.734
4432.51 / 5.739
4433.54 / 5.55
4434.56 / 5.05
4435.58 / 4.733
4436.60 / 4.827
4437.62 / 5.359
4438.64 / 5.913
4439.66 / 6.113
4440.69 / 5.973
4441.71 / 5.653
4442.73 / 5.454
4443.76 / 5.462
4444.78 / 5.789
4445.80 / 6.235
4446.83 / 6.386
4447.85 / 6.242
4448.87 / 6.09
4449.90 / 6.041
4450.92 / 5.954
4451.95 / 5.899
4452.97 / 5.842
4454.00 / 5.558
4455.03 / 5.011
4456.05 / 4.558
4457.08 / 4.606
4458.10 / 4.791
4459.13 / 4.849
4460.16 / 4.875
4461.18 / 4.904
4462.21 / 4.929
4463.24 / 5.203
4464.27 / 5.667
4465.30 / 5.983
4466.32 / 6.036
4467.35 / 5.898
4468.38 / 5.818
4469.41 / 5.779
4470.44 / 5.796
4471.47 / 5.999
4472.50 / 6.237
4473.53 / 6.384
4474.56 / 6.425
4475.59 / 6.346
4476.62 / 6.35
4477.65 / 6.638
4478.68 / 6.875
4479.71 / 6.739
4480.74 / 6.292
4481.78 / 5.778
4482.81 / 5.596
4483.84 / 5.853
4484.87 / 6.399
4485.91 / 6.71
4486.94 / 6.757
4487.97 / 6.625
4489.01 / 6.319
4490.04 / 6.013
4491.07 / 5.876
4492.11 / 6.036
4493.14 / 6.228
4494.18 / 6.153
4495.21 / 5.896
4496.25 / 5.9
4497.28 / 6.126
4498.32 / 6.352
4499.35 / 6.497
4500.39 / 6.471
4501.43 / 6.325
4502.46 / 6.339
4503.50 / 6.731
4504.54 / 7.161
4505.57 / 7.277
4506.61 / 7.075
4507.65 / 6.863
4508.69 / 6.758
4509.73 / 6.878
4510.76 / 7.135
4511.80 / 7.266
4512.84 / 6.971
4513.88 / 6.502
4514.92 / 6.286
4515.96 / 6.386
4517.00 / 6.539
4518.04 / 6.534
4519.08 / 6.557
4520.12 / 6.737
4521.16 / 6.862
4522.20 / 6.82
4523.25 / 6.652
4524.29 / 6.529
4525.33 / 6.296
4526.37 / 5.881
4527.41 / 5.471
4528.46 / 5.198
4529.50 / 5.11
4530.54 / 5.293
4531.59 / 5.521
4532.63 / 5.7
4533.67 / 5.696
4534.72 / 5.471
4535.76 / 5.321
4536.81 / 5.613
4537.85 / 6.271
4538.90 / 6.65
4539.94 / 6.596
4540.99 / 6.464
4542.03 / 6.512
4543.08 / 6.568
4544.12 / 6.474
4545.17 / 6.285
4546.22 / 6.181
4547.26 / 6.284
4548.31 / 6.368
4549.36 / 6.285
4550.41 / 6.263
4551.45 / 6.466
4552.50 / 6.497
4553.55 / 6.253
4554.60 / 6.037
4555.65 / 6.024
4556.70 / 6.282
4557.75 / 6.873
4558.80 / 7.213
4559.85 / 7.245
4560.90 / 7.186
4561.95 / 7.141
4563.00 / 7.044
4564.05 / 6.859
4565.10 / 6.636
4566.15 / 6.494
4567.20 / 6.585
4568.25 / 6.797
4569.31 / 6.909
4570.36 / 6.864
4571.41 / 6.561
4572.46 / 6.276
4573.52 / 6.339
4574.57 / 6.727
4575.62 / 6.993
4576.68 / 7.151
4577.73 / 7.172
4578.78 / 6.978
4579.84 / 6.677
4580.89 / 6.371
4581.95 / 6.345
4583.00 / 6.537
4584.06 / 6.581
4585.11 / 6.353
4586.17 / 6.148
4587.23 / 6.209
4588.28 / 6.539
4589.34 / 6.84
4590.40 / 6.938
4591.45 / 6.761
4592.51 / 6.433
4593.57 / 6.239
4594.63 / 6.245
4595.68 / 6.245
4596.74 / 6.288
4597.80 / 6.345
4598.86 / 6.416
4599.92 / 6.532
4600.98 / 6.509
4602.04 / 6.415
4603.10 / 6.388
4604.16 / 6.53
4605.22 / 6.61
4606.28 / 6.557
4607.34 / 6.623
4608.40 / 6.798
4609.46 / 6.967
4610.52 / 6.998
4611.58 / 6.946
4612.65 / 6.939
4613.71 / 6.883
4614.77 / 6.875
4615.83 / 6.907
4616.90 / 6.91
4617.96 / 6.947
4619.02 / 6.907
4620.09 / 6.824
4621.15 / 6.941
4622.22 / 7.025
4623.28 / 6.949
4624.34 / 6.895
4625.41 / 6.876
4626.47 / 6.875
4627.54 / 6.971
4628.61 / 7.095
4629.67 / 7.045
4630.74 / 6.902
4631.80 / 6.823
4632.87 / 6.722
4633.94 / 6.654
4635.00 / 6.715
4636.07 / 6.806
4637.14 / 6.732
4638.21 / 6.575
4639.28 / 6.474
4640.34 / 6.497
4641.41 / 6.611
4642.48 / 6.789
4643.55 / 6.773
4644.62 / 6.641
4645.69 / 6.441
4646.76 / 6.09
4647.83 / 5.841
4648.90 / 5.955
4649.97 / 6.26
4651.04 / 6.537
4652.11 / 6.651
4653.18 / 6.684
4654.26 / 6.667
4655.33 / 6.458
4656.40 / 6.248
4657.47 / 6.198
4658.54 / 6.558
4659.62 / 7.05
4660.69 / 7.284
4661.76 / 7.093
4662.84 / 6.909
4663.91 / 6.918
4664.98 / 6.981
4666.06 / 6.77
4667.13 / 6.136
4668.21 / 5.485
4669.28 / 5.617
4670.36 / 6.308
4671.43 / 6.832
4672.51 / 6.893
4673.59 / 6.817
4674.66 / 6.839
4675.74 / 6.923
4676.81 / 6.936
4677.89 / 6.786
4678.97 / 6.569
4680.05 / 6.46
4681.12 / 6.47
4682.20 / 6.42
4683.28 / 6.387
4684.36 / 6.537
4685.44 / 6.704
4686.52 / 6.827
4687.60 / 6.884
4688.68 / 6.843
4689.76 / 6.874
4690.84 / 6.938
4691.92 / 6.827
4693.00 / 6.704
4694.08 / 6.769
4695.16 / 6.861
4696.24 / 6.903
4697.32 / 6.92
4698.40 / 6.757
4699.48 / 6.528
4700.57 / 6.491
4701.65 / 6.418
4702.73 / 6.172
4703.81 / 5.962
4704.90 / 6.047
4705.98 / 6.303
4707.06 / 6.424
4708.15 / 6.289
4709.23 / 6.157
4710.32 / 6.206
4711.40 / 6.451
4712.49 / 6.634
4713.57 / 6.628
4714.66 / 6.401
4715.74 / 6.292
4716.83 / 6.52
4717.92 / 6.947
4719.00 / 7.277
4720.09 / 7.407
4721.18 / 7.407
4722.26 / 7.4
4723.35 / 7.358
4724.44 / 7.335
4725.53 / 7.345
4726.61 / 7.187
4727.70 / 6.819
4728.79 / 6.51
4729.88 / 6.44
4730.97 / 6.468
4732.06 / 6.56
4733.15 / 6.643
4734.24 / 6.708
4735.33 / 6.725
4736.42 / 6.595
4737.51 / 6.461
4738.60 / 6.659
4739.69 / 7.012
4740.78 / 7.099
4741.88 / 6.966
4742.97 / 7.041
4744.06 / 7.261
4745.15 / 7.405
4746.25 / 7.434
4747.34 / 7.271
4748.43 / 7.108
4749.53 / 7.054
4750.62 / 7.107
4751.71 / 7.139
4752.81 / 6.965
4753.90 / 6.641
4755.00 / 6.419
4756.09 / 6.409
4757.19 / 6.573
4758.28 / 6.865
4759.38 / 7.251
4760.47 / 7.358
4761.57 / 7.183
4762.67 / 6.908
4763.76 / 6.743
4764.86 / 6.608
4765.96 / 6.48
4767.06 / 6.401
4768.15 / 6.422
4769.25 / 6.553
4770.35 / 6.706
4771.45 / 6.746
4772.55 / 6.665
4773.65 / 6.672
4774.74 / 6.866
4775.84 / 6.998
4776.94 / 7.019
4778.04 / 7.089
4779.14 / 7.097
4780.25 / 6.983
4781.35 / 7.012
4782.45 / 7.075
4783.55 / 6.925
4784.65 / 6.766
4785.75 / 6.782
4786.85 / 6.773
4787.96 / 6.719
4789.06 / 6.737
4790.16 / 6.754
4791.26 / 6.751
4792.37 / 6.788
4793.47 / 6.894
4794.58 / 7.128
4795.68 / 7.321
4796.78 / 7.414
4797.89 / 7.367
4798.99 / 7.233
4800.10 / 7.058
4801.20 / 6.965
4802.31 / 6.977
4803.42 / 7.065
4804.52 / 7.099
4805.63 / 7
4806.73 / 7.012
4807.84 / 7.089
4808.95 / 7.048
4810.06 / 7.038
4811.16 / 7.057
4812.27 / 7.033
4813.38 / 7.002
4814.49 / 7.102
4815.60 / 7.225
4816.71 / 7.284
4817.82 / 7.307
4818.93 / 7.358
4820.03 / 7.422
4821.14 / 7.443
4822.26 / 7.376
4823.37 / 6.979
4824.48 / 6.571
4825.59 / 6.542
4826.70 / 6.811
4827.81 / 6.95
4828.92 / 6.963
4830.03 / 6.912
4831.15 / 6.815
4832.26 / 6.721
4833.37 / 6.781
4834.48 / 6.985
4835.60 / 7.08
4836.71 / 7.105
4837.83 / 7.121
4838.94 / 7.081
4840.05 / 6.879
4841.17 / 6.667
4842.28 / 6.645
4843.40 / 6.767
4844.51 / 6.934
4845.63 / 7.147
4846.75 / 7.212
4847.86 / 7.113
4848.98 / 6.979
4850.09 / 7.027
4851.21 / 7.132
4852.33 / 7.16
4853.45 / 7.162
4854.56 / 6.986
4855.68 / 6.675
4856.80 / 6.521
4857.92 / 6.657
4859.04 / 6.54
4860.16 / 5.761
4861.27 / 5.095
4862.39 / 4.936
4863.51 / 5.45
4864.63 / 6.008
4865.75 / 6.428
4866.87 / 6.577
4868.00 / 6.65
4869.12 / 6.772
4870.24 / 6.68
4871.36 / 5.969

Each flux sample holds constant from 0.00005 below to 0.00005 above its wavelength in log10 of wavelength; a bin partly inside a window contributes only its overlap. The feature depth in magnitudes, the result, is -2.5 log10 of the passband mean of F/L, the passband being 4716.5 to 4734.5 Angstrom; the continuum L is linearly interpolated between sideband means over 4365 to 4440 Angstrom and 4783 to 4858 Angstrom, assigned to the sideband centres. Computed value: -0.06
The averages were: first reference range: 5.11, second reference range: 6.99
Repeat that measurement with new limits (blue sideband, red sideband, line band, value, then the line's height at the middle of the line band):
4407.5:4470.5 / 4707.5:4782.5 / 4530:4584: -0.08 mag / 6.02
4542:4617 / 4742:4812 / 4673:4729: 0.02 mag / 6.81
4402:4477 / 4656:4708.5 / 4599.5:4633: -0.09 mag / 6.3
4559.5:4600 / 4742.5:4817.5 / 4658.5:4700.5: 0.02 mag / 6.8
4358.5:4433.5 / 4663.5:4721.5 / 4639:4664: -0.03 mag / 6.4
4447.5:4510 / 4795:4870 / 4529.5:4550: 0.02 mag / 6.2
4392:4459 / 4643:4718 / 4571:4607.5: -0.07 mag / 6.14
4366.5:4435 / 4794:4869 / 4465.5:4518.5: -0.17 mag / 5.46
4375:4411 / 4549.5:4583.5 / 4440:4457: -0.07 mag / 5.36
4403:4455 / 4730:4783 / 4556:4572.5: -0.13 mag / 6.03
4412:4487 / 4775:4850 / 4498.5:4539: -0.07 mag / 5.95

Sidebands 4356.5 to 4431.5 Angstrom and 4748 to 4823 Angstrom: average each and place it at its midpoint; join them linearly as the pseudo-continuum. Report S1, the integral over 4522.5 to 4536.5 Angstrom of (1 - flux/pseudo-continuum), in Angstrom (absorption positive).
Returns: 0.1 Angstrom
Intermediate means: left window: 5.12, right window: 6.96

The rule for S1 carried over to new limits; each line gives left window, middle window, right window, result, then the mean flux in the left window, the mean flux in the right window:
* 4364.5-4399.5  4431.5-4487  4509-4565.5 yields -1.09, 4.94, 6.37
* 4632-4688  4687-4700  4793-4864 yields -0.33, 6.58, 6.91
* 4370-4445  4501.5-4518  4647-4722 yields -3.28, 5.12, 6.6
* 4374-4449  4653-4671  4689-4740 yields -0.33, 5.18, 6.7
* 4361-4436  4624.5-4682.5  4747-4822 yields -2.68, 5.11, 6.96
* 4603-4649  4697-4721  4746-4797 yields 1.06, 6.75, 6.88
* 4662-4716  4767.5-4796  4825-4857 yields -0.25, 6.57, 6.93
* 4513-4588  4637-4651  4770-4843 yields 0.40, 6.41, 6.98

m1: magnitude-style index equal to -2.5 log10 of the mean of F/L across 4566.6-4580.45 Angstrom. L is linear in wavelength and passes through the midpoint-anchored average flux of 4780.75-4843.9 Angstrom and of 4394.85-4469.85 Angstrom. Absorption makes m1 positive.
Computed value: -0.13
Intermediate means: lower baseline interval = 5.41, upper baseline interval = 7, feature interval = 6.77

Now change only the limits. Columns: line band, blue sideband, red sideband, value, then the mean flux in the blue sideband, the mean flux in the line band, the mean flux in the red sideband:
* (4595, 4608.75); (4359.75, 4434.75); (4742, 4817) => -0.06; 5.12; 6.48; 6.95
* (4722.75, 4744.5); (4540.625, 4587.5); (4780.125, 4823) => 0.01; 6.59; 6.86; 7.06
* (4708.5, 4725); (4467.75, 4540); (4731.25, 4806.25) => -0.01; 6.29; 6.82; 6.9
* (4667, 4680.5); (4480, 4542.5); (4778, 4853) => 0.03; 6.3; 6.52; 7.01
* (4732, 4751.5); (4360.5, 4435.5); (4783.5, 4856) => -0.05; 5.12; 6.96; 7.01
